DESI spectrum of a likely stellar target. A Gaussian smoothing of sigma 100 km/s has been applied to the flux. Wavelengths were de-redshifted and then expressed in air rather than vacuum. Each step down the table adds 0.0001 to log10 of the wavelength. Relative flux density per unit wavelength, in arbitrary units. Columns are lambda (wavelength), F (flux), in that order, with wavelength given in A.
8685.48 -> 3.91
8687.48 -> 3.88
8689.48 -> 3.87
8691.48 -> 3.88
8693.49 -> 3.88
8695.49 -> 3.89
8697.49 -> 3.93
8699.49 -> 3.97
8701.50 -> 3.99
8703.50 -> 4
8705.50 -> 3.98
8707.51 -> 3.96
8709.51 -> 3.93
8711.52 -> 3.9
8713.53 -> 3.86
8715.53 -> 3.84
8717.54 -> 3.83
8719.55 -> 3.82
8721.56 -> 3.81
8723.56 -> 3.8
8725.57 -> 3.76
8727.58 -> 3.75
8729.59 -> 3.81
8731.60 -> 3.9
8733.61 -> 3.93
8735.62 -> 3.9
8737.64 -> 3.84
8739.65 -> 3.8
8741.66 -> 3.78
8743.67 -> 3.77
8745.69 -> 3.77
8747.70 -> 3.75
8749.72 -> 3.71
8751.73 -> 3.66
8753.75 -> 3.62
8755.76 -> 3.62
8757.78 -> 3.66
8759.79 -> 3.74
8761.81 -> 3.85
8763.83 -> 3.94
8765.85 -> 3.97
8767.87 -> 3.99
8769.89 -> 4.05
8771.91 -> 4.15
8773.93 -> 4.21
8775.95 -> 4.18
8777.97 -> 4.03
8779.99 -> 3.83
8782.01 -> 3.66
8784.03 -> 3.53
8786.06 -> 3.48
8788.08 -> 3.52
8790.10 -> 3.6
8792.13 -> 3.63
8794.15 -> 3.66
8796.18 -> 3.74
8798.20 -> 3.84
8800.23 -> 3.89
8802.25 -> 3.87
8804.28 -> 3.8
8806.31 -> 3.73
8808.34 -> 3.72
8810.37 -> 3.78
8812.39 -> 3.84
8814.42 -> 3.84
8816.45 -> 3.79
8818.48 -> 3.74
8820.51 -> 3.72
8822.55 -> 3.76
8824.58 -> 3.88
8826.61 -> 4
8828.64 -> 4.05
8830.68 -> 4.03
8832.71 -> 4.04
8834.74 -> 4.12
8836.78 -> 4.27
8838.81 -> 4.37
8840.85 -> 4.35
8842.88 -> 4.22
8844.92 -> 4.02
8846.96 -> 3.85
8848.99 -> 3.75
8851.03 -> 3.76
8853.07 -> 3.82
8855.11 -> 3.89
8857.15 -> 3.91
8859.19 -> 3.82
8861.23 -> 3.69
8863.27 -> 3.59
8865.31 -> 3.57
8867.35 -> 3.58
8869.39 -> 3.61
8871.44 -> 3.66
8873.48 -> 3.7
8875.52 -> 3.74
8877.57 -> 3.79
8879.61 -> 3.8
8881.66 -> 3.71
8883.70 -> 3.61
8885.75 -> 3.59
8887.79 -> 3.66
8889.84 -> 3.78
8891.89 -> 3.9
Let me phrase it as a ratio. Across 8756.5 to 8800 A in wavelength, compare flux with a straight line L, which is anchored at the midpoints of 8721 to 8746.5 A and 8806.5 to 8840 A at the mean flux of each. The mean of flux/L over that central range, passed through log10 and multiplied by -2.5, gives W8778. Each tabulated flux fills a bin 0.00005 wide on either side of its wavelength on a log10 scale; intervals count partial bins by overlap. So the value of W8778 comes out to 0.01 mag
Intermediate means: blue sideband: 3.82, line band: 3.82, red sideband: 3.93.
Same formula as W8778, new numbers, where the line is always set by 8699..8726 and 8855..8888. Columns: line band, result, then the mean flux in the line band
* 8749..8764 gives 0.04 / 3.71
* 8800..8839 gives -0.04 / 3.9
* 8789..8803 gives 0.01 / 3.75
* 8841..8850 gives -0.08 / 4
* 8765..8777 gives -0.08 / 4.09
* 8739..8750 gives 0.02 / 3.76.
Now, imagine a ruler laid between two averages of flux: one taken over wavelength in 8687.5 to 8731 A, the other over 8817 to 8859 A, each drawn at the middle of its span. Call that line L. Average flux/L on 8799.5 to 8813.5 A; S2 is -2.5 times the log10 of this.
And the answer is 0.04 mag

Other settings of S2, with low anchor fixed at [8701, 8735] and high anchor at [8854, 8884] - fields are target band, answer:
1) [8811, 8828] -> -0.02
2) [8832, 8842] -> -0.13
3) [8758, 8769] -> -0.02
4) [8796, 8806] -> -0.01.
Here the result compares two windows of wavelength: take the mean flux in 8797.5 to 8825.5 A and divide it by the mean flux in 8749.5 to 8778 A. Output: 0.98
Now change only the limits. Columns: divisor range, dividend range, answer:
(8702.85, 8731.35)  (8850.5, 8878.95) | 0.96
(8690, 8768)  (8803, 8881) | 1.00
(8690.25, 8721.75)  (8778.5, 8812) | 0.95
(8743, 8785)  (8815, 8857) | 1.03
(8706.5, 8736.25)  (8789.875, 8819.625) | 0.98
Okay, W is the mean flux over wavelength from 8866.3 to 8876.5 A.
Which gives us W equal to 3.66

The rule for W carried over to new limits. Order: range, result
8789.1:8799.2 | 3.69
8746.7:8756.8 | 3.67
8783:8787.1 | 3.5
